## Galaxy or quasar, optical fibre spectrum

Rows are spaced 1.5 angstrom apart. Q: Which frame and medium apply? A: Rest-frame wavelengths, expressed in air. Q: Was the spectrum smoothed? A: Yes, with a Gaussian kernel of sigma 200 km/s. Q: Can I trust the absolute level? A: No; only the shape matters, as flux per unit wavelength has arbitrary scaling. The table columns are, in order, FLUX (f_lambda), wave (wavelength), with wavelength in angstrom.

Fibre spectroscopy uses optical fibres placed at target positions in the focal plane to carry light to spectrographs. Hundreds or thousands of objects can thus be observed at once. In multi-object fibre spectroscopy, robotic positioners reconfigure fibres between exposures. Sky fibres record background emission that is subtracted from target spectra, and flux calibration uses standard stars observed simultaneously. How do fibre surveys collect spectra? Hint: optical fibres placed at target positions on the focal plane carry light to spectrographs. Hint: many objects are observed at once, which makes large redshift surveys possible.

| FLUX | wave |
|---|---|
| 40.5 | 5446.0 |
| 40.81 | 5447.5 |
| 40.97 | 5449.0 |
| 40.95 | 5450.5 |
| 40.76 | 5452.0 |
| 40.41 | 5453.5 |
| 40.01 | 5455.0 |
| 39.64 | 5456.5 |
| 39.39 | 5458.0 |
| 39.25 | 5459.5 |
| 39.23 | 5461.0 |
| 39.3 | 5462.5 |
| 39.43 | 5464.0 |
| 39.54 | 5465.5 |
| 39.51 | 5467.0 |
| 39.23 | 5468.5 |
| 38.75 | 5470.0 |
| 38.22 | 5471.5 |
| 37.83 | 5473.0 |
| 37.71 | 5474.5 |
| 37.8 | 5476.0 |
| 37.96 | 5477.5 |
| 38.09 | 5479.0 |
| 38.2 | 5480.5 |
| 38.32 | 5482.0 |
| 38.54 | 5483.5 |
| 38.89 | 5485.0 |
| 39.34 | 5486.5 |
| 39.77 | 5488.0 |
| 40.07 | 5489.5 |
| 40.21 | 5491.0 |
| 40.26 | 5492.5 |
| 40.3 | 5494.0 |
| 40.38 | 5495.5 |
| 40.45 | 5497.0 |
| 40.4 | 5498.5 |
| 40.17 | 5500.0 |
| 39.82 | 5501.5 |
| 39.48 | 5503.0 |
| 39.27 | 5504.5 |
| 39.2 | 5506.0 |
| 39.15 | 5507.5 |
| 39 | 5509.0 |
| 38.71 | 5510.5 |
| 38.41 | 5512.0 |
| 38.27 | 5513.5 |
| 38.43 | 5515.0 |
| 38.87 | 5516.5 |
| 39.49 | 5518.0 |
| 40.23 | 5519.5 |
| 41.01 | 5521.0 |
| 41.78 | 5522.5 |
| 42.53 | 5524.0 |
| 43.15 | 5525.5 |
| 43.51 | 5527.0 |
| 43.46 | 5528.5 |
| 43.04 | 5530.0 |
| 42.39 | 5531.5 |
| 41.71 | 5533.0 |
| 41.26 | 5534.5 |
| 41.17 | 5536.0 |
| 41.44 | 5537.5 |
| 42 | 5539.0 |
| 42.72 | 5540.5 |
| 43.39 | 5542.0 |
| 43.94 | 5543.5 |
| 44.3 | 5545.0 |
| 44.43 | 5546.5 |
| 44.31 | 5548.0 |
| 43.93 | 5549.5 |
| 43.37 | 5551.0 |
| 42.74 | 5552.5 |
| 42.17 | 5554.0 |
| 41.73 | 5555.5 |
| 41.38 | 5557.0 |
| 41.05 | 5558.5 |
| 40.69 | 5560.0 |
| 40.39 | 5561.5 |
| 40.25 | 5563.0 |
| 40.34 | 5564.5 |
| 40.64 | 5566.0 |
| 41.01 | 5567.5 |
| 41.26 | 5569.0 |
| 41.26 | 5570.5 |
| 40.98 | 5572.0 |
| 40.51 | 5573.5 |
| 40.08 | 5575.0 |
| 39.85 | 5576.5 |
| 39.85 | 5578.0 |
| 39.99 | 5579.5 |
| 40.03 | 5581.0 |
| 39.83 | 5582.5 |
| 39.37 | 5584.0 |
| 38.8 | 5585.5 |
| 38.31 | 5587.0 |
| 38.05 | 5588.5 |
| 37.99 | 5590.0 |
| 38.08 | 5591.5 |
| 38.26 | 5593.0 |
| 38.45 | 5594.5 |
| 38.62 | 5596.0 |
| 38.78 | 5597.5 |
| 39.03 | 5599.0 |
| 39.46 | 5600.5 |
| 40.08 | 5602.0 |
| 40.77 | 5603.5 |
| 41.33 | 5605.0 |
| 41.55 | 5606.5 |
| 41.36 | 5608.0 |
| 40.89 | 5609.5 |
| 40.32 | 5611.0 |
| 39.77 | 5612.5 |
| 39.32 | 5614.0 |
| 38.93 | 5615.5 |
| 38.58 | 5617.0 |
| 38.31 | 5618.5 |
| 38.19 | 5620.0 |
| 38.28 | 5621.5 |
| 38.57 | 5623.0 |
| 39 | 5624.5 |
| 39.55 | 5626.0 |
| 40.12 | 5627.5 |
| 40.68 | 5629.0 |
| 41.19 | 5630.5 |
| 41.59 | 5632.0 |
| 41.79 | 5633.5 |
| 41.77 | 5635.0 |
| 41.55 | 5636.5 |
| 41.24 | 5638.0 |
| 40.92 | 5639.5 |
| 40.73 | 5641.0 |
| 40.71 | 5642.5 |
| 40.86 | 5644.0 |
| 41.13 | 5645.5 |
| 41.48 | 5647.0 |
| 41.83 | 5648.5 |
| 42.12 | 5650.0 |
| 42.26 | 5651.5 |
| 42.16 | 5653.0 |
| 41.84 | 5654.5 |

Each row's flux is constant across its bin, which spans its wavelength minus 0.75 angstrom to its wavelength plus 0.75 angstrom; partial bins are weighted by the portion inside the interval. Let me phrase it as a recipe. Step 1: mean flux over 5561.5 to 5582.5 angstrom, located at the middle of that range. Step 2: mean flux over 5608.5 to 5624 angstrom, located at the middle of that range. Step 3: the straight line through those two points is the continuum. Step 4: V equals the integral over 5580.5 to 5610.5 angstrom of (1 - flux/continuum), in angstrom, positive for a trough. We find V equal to 0.2 angstrom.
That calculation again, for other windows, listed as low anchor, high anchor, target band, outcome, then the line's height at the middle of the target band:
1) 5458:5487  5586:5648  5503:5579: -3.8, 39.3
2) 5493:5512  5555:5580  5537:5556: -1.3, 40.3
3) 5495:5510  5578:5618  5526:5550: -2.0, 39.6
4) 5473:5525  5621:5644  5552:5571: -0.6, 39.9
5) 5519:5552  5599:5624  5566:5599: 1.1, 40.8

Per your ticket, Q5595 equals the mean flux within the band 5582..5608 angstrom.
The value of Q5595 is 39.3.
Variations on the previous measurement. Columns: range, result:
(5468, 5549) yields 40.4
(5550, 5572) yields 41.3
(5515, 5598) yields 41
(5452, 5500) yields 39.3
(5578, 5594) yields 38.9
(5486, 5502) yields 40.1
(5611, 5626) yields 38.9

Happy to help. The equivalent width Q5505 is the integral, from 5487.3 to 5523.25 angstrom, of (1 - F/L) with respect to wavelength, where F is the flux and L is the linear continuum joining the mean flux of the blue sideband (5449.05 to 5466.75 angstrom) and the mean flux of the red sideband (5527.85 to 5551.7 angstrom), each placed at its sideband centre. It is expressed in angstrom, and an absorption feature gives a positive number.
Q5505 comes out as 1.6 angstrom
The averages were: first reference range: 39.8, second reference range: 42.9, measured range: 39.7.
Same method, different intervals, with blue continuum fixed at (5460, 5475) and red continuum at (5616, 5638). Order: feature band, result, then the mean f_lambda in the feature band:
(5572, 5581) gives -0.11 angstrom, 40.1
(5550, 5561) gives -0.67 angstrom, 41.9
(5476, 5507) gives -0.28 angstrom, 39.4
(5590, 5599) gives 0.30 angstrom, 38.5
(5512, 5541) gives -1.48 angstrom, 41.3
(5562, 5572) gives -0.31 angstrom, 40.8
